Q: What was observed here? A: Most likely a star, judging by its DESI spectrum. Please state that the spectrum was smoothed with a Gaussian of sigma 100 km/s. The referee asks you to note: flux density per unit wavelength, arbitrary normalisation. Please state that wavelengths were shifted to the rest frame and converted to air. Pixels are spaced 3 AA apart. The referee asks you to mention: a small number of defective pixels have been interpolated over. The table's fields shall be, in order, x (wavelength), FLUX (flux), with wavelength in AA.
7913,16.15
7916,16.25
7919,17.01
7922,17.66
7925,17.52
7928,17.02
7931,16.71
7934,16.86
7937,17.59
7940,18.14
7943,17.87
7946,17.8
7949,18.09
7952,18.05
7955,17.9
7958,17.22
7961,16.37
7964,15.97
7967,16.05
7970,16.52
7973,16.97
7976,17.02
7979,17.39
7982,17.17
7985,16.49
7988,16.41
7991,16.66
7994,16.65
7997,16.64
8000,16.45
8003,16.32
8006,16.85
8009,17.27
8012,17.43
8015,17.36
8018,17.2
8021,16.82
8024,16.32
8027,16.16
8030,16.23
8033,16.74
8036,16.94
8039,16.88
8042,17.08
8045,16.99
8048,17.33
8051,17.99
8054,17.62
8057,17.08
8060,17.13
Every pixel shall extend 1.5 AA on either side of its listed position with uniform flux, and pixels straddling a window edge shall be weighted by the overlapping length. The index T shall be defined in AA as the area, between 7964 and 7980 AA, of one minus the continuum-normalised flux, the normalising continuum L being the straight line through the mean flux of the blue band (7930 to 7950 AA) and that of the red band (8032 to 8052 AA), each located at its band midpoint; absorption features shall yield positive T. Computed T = 0.7 AA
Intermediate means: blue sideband 17.6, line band 16.7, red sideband 17.1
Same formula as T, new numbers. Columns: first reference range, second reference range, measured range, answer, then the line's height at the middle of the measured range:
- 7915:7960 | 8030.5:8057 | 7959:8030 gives 2.38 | 17.3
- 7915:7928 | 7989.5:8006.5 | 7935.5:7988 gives -1.08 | 16.8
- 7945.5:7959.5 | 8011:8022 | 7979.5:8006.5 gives 1.22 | 17.4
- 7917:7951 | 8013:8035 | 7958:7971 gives 0.67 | 17.2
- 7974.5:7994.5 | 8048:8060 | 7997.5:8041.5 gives 0.95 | 17.2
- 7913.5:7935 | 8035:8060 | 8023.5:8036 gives 0.56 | 17.2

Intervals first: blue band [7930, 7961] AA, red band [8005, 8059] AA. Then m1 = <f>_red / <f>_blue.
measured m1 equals 0.97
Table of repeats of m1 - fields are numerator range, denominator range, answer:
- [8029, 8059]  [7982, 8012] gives 1.02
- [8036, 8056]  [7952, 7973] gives 1.03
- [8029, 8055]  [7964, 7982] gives 1.02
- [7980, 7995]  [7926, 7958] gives 0.95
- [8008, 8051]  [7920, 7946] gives 0.97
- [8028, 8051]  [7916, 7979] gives 0.99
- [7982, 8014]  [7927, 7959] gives 0.95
